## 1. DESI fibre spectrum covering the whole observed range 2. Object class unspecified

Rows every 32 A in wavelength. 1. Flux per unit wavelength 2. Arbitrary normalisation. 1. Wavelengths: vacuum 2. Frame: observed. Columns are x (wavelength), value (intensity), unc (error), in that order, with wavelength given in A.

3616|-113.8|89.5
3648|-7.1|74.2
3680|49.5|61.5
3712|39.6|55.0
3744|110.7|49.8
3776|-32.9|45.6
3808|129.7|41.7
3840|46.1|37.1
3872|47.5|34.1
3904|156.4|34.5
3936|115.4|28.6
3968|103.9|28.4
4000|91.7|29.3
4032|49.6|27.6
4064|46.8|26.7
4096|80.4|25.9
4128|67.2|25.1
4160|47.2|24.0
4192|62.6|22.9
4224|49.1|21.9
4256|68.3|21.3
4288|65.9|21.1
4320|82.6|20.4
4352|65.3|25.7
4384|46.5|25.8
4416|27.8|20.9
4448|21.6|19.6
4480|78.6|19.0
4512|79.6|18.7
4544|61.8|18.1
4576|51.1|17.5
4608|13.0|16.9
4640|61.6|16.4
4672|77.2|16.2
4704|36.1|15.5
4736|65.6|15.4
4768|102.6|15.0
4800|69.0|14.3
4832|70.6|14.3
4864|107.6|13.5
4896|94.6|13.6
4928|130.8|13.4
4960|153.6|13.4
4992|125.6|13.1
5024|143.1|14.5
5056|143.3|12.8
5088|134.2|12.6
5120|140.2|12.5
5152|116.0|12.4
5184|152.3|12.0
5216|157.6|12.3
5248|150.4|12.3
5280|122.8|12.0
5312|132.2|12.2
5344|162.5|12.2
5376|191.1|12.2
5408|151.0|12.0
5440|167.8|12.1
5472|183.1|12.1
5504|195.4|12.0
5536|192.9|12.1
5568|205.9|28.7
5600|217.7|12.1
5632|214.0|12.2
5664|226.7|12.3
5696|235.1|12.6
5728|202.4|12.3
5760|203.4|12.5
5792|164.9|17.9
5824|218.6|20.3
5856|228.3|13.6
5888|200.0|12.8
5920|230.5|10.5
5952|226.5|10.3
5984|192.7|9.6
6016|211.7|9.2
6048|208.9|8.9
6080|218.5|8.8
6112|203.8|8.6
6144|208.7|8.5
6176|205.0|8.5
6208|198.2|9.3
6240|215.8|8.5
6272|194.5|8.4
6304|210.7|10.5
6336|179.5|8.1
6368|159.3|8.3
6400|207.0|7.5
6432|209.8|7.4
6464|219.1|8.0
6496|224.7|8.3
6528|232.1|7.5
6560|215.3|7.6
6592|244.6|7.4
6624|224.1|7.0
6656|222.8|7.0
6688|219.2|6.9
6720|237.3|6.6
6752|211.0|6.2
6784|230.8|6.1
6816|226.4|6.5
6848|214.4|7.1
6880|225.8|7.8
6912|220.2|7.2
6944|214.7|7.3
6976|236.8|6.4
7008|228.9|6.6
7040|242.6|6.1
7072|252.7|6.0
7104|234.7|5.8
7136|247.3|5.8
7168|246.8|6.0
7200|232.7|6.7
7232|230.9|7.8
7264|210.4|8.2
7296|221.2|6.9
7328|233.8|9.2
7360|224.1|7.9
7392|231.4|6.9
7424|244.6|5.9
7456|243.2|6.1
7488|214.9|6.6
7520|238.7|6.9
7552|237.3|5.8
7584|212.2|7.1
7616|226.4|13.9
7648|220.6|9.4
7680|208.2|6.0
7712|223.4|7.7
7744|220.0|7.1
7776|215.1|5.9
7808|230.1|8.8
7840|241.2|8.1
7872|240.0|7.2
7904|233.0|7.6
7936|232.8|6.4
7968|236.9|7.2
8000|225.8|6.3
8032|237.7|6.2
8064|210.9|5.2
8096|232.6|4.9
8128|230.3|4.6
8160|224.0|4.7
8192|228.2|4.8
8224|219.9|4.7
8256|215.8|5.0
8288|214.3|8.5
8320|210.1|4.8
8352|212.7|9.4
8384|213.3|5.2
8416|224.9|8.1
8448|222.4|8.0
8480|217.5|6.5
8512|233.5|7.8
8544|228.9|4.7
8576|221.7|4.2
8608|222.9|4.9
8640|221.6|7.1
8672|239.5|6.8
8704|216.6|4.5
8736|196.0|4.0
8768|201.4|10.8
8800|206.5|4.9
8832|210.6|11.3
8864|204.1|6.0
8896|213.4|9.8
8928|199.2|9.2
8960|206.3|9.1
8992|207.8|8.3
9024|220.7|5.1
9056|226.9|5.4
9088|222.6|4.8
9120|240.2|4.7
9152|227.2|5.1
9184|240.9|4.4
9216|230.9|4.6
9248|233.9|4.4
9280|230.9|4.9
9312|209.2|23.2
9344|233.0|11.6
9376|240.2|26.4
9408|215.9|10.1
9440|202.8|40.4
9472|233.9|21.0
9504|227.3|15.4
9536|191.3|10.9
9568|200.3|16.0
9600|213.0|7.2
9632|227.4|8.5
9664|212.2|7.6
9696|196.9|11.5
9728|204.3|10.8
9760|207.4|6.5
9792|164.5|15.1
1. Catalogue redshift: 0.230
